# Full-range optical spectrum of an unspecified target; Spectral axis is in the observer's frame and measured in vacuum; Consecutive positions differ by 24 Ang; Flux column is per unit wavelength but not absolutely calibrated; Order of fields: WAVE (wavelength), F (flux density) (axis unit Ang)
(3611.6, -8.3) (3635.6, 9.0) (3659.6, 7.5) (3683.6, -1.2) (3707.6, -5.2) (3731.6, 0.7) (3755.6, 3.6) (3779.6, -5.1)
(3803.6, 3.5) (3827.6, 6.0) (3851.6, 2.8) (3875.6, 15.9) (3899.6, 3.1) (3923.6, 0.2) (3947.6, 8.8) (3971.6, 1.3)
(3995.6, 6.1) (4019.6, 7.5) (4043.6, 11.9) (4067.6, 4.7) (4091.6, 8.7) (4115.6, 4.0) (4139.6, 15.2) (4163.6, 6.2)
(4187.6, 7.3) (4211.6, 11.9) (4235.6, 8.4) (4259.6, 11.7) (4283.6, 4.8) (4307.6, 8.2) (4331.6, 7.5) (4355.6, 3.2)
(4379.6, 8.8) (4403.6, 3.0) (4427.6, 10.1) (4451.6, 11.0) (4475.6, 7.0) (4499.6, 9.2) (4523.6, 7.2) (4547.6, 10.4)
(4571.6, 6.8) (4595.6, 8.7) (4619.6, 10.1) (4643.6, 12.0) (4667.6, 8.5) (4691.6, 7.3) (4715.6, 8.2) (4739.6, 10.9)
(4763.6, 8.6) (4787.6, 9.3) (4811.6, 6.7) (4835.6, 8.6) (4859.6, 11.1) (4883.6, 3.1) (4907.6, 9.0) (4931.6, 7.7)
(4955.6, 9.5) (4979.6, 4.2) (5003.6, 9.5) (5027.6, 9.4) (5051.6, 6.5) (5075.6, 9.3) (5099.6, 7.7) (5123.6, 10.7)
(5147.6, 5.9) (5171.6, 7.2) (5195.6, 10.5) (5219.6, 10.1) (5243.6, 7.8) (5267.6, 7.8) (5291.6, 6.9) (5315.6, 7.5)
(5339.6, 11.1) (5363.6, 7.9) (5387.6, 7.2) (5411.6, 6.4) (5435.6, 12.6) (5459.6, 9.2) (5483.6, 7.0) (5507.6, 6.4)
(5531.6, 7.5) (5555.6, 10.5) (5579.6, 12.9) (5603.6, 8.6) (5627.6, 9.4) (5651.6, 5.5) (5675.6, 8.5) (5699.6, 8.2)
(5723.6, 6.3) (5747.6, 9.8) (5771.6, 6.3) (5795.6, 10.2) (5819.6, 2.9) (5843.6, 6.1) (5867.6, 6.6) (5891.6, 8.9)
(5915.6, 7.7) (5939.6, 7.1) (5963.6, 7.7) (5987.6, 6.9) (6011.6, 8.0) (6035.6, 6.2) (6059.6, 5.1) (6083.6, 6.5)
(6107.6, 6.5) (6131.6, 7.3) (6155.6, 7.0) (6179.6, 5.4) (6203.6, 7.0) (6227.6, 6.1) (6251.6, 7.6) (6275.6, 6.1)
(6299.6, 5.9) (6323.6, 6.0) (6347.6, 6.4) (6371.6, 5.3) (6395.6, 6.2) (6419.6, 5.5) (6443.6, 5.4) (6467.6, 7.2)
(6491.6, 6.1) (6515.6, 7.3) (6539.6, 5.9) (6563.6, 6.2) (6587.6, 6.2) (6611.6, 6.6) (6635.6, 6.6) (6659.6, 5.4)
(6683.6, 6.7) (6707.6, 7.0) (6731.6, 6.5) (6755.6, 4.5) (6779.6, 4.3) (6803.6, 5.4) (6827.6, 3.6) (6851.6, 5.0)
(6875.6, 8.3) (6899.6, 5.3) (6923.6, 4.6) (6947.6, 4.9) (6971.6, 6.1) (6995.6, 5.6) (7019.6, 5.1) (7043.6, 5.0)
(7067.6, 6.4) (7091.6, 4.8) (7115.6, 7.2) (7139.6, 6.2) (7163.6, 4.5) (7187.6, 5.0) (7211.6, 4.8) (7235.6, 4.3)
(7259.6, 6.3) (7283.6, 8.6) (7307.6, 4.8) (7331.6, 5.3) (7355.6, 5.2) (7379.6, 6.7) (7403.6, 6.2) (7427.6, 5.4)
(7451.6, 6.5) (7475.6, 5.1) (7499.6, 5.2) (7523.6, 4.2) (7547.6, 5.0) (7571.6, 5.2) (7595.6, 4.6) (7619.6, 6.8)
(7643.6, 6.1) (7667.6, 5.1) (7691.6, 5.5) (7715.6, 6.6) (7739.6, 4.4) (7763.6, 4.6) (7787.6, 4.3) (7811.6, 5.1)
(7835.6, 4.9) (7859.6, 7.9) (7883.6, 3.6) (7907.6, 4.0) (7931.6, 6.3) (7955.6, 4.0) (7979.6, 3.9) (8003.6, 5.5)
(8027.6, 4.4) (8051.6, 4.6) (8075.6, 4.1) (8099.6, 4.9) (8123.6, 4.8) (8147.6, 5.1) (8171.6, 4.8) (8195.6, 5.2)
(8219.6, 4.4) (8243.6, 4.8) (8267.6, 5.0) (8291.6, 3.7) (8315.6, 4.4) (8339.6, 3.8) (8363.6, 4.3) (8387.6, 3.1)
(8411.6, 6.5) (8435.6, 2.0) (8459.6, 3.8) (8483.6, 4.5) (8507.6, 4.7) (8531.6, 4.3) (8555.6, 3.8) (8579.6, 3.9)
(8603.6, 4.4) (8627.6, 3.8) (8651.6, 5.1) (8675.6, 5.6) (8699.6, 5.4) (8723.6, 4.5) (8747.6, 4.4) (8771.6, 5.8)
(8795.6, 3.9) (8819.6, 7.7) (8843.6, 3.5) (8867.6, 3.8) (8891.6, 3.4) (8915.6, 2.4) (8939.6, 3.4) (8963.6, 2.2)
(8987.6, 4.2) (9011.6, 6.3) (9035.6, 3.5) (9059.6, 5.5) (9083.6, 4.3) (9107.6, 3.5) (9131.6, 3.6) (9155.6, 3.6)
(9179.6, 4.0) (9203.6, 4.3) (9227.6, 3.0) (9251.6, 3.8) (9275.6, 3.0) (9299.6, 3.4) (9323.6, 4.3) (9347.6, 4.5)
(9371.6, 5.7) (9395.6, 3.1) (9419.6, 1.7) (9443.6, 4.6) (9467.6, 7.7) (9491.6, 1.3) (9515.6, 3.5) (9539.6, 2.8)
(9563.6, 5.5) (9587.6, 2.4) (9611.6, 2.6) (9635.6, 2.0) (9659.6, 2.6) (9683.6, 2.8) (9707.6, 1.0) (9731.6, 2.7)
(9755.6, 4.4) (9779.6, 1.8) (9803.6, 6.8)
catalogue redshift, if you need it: 0.11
